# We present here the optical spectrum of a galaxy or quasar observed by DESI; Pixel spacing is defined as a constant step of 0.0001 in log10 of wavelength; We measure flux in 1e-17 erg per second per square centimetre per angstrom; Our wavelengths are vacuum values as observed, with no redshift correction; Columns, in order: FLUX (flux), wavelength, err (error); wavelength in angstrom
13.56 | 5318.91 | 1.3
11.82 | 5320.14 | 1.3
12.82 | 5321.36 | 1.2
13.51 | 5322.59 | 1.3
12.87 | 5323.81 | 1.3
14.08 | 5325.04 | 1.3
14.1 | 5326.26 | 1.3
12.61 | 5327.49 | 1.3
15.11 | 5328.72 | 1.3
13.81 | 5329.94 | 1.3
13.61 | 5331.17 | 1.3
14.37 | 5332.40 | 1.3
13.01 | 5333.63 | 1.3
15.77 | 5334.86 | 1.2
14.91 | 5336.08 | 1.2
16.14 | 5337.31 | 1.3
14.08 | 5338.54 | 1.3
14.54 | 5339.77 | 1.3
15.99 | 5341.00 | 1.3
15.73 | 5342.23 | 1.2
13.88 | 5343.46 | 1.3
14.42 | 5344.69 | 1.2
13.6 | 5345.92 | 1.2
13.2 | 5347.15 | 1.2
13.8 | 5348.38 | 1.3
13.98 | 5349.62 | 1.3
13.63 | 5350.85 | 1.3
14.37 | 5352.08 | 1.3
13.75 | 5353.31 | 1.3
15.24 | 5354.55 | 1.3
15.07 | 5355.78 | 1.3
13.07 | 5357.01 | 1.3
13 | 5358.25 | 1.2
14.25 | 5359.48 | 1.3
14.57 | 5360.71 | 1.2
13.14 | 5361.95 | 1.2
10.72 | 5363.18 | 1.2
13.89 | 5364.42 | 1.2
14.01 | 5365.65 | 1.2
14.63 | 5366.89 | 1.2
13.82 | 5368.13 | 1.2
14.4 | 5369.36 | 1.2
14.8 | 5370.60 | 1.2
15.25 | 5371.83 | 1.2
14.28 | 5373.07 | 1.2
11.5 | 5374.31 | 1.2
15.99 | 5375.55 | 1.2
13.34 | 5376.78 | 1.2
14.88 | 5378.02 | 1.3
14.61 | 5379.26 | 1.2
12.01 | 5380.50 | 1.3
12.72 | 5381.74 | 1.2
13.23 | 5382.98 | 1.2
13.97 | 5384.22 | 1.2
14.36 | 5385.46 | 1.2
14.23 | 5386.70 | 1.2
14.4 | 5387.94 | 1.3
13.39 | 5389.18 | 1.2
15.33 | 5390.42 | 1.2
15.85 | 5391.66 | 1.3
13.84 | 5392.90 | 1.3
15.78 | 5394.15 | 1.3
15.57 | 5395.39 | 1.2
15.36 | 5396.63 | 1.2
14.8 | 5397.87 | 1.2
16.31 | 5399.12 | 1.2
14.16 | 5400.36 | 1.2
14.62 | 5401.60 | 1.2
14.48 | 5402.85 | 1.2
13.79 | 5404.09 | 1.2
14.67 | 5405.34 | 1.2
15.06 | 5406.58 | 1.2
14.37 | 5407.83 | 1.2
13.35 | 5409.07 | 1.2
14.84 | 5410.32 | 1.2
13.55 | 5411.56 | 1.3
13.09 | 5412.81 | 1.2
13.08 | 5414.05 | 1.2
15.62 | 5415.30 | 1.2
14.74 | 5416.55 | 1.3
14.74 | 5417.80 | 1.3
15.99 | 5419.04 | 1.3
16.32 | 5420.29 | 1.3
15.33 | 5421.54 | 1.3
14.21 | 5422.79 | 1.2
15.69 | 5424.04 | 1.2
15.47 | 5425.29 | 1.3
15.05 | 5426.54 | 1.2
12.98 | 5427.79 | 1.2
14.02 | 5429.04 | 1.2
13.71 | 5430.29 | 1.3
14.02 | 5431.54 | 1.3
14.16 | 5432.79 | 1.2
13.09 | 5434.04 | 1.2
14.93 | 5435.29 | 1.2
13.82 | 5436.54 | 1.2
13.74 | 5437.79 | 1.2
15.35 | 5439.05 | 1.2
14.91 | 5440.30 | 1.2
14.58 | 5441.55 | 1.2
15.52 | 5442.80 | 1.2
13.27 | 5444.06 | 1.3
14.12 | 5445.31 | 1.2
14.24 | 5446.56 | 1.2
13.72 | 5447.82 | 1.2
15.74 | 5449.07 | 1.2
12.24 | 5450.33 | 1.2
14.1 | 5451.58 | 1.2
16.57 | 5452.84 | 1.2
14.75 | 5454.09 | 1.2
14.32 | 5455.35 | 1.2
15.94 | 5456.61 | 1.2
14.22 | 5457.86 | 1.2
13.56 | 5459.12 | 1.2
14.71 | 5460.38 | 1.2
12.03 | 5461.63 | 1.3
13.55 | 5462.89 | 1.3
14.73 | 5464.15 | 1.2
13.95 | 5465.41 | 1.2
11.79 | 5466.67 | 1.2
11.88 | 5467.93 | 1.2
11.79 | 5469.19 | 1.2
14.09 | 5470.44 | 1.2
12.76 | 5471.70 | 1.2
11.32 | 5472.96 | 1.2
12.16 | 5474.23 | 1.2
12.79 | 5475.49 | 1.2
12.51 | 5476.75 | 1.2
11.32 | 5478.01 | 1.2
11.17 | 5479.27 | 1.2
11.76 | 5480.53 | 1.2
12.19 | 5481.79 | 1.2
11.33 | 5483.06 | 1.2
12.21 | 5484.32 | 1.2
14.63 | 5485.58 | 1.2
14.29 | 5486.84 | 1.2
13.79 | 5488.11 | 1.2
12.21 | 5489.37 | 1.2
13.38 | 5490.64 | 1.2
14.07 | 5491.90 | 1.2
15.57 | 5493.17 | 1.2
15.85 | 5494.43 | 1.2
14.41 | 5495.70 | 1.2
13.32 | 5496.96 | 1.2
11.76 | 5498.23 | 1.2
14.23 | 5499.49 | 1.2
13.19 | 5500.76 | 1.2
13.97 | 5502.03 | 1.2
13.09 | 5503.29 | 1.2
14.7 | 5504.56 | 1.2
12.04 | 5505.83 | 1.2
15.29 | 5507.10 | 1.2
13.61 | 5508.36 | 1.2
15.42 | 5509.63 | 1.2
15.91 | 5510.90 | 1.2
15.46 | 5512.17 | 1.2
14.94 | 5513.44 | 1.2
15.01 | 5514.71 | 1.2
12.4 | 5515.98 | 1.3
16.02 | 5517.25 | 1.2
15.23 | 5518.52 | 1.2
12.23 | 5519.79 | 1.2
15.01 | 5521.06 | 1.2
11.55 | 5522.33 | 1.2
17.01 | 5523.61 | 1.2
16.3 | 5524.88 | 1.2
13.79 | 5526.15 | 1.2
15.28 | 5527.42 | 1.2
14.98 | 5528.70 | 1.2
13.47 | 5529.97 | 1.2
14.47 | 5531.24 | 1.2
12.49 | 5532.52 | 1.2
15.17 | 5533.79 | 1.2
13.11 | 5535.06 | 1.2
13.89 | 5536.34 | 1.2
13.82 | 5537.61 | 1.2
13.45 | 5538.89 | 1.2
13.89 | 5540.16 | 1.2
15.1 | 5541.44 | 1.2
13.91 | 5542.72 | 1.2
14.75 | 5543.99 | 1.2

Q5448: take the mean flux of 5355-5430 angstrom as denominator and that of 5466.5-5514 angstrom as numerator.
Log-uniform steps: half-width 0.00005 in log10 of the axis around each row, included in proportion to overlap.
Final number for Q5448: 0.93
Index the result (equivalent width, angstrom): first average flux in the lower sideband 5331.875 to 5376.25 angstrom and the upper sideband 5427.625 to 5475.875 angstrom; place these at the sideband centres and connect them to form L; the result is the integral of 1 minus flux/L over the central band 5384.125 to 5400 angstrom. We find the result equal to -0.94 angstrom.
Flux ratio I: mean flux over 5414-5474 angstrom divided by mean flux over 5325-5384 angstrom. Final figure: 1.0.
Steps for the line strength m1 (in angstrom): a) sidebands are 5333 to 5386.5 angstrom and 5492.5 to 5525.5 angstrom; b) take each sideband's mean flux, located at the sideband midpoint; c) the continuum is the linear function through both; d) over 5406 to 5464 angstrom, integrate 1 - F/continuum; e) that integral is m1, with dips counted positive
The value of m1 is -0.7 angstrom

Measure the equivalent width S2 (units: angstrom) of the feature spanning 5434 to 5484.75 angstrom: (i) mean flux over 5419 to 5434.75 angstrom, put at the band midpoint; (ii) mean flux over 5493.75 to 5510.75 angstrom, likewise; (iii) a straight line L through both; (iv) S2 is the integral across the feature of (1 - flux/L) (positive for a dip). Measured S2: 2.9 angstrom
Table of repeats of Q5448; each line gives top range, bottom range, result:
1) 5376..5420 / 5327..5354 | 1.01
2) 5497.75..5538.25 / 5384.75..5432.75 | 0.97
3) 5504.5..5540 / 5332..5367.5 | 1.01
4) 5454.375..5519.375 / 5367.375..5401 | 0.94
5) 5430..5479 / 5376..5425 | 0.95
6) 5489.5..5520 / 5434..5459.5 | 0.98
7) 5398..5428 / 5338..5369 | 1.05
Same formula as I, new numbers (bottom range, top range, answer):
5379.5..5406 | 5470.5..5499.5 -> 0.90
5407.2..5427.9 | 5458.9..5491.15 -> 0.87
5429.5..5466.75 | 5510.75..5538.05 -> 1.01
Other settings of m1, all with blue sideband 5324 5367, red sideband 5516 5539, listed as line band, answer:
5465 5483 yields 2.55 angstrom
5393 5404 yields -0.67 angstrom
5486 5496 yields 0.02 angstrom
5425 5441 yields -0.06 angstrom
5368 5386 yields 0.23 angstrom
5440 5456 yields -0.31 angstrom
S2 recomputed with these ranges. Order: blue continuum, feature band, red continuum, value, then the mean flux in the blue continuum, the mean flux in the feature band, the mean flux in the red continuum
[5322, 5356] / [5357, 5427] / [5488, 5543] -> -0.61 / 14.2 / 14.4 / 14.2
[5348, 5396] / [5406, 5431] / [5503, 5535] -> -0.66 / 14.1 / 14.6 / 14.4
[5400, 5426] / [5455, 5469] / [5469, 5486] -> -0.84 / 14.6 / 13.6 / 12.3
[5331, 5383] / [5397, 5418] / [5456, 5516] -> -0.89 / 14.1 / 14.4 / 13.5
